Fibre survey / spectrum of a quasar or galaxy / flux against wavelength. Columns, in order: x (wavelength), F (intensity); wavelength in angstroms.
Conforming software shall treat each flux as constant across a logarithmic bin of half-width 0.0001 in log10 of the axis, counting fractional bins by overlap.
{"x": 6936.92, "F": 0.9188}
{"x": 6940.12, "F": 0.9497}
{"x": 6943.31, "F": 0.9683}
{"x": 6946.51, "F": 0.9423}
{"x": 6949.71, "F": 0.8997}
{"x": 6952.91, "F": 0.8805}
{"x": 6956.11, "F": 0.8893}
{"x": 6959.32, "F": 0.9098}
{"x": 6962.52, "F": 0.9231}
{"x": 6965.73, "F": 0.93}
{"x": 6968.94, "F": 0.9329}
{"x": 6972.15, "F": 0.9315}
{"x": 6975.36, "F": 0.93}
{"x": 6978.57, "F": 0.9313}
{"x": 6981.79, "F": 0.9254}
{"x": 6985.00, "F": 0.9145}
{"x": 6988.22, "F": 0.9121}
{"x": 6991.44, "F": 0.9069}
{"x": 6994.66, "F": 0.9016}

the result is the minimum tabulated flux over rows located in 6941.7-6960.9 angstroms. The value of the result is 0.8805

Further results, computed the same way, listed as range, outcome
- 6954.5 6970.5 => 0.8893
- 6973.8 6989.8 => 0.9121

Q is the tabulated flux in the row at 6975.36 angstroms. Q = 0.93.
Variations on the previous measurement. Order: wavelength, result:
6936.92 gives 0.9188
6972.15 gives 0.9315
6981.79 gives 0.9254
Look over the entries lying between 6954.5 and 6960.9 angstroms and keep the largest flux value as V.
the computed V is 0.9098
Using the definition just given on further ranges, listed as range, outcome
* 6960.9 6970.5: 0.9329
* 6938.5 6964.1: 0.9683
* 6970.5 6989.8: 0.9315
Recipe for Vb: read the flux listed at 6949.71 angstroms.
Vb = 0.8997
